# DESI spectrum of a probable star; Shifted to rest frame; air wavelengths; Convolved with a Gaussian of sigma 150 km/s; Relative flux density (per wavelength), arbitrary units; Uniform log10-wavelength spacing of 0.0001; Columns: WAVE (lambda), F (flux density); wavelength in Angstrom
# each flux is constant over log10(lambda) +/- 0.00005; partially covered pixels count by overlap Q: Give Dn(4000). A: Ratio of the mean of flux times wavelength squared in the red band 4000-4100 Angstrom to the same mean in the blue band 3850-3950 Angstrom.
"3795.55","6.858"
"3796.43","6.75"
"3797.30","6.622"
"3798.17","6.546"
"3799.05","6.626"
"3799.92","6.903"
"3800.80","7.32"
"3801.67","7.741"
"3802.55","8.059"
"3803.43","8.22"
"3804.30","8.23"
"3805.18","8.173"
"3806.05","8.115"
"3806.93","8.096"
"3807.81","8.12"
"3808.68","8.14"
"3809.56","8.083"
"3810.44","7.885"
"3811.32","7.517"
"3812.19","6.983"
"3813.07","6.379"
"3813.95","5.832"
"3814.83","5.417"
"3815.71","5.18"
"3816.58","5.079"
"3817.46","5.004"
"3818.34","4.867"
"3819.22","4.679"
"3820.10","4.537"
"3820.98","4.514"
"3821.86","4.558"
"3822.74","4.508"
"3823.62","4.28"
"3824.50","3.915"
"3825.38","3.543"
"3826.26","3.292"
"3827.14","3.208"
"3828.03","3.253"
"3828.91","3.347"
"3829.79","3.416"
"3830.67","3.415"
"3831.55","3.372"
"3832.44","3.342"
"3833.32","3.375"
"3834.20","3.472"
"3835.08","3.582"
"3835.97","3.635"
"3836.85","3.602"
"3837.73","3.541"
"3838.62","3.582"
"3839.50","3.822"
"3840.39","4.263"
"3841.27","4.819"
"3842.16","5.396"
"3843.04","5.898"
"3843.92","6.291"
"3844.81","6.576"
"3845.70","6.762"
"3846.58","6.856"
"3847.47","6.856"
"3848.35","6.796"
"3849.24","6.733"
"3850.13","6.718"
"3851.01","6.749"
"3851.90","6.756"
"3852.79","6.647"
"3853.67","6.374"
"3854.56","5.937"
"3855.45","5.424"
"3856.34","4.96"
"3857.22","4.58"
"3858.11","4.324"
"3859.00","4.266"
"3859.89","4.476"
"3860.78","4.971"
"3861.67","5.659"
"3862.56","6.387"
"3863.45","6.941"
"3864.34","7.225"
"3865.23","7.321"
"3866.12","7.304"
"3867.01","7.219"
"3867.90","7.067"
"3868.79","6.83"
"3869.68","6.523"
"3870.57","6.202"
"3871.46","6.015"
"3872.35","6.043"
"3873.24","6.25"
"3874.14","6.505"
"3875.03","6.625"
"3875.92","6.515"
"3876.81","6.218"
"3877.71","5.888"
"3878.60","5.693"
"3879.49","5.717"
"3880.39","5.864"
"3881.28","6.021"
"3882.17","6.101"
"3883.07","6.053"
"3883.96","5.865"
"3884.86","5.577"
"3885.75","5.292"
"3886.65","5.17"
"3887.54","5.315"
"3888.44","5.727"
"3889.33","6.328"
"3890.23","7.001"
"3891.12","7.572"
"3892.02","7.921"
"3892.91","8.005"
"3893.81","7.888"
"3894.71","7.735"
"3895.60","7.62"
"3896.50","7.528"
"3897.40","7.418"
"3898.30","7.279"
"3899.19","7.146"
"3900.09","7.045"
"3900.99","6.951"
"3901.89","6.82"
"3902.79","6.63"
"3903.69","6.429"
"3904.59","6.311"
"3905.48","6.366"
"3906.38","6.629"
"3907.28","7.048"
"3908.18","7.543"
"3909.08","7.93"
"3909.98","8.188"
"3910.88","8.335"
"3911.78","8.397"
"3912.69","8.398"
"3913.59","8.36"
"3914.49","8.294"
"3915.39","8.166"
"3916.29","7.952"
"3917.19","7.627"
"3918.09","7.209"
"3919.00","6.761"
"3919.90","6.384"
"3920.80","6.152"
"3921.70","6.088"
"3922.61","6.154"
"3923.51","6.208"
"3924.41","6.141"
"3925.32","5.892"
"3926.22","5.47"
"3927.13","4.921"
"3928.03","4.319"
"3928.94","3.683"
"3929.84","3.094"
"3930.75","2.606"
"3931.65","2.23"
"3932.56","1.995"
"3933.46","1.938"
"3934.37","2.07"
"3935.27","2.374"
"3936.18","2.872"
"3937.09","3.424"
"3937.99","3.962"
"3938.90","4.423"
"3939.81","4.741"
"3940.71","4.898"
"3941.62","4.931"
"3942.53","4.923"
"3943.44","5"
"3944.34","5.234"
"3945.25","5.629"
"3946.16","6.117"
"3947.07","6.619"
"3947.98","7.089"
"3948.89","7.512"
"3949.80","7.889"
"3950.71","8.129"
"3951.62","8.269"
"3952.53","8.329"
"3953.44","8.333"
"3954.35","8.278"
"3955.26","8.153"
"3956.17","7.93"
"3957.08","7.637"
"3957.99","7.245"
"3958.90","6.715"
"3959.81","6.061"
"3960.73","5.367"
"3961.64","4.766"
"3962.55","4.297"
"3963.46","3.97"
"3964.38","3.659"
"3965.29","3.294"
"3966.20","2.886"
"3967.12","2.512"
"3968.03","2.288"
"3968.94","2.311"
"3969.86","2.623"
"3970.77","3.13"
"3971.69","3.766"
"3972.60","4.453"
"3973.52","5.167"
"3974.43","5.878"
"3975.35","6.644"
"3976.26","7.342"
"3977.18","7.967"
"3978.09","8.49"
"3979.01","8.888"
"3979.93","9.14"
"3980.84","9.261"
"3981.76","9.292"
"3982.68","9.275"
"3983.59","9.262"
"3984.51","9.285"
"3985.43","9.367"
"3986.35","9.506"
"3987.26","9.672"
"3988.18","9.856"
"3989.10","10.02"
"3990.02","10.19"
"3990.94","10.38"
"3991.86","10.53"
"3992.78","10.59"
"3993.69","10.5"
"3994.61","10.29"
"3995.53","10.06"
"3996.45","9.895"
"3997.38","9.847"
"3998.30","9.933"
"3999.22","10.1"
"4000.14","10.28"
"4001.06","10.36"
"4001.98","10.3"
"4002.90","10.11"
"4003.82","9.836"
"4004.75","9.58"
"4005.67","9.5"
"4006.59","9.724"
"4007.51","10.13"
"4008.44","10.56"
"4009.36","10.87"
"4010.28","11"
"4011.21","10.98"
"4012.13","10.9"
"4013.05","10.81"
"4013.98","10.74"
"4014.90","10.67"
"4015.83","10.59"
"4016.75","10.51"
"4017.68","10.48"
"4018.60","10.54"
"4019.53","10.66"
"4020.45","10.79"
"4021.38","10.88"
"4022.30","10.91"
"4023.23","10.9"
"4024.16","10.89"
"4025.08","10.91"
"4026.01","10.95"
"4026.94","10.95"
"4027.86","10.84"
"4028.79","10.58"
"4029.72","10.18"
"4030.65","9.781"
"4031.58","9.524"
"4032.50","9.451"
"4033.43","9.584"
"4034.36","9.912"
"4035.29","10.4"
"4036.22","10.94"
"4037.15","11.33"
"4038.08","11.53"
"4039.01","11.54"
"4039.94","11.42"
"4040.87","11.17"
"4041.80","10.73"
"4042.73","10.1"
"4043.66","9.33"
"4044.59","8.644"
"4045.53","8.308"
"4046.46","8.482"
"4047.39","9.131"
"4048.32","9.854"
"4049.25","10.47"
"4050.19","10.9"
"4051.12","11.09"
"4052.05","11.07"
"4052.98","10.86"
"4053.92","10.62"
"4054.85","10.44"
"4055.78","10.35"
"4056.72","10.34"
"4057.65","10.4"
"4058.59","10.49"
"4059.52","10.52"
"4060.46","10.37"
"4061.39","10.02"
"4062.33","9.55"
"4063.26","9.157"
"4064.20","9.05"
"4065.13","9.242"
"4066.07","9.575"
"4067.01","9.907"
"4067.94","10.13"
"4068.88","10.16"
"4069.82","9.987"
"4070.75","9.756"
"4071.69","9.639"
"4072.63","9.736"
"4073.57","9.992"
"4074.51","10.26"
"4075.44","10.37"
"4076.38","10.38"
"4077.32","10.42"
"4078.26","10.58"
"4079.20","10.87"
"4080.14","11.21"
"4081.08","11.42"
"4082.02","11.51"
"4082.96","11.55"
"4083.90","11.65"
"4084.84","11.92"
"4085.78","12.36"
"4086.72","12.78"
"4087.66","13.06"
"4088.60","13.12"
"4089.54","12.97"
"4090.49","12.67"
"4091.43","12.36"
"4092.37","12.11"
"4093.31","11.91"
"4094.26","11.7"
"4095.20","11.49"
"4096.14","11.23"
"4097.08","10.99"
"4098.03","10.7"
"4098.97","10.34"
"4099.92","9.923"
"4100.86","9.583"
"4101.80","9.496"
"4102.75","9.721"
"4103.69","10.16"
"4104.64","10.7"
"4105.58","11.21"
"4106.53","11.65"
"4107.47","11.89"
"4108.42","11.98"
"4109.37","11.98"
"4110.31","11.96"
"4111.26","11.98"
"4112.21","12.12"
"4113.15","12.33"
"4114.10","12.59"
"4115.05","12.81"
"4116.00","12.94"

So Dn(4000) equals 1.89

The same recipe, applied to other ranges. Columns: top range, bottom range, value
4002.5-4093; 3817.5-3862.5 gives 2.44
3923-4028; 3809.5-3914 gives 1.36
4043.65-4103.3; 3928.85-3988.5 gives 1.92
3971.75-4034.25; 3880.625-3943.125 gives 1.70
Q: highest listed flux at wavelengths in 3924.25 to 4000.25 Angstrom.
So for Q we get 10.59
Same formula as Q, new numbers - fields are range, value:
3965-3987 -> 9.506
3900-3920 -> 8.398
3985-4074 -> 11.54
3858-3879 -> 7.321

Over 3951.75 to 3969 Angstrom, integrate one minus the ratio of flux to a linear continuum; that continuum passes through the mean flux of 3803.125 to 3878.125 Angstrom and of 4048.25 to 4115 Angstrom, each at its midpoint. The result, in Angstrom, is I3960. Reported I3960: 5.5 Angstrom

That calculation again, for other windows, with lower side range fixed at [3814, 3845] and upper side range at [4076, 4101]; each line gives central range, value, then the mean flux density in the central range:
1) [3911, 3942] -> 7.3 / 5.27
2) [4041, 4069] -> 1.6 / 9.99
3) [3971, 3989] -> 1.1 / 8.01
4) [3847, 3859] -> -2.7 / 6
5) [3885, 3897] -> -1.7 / 6.83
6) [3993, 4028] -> -4.2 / 10.5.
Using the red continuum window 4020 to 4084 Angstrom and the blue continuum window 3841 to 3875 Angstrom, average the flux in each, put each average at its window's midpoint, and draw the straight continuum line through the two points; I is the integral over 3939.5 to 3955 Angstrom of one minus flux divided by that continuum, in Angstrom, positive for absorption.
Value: 2.9 Angstrom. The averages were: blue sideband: 6.19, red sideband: 10.3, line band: 6.62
